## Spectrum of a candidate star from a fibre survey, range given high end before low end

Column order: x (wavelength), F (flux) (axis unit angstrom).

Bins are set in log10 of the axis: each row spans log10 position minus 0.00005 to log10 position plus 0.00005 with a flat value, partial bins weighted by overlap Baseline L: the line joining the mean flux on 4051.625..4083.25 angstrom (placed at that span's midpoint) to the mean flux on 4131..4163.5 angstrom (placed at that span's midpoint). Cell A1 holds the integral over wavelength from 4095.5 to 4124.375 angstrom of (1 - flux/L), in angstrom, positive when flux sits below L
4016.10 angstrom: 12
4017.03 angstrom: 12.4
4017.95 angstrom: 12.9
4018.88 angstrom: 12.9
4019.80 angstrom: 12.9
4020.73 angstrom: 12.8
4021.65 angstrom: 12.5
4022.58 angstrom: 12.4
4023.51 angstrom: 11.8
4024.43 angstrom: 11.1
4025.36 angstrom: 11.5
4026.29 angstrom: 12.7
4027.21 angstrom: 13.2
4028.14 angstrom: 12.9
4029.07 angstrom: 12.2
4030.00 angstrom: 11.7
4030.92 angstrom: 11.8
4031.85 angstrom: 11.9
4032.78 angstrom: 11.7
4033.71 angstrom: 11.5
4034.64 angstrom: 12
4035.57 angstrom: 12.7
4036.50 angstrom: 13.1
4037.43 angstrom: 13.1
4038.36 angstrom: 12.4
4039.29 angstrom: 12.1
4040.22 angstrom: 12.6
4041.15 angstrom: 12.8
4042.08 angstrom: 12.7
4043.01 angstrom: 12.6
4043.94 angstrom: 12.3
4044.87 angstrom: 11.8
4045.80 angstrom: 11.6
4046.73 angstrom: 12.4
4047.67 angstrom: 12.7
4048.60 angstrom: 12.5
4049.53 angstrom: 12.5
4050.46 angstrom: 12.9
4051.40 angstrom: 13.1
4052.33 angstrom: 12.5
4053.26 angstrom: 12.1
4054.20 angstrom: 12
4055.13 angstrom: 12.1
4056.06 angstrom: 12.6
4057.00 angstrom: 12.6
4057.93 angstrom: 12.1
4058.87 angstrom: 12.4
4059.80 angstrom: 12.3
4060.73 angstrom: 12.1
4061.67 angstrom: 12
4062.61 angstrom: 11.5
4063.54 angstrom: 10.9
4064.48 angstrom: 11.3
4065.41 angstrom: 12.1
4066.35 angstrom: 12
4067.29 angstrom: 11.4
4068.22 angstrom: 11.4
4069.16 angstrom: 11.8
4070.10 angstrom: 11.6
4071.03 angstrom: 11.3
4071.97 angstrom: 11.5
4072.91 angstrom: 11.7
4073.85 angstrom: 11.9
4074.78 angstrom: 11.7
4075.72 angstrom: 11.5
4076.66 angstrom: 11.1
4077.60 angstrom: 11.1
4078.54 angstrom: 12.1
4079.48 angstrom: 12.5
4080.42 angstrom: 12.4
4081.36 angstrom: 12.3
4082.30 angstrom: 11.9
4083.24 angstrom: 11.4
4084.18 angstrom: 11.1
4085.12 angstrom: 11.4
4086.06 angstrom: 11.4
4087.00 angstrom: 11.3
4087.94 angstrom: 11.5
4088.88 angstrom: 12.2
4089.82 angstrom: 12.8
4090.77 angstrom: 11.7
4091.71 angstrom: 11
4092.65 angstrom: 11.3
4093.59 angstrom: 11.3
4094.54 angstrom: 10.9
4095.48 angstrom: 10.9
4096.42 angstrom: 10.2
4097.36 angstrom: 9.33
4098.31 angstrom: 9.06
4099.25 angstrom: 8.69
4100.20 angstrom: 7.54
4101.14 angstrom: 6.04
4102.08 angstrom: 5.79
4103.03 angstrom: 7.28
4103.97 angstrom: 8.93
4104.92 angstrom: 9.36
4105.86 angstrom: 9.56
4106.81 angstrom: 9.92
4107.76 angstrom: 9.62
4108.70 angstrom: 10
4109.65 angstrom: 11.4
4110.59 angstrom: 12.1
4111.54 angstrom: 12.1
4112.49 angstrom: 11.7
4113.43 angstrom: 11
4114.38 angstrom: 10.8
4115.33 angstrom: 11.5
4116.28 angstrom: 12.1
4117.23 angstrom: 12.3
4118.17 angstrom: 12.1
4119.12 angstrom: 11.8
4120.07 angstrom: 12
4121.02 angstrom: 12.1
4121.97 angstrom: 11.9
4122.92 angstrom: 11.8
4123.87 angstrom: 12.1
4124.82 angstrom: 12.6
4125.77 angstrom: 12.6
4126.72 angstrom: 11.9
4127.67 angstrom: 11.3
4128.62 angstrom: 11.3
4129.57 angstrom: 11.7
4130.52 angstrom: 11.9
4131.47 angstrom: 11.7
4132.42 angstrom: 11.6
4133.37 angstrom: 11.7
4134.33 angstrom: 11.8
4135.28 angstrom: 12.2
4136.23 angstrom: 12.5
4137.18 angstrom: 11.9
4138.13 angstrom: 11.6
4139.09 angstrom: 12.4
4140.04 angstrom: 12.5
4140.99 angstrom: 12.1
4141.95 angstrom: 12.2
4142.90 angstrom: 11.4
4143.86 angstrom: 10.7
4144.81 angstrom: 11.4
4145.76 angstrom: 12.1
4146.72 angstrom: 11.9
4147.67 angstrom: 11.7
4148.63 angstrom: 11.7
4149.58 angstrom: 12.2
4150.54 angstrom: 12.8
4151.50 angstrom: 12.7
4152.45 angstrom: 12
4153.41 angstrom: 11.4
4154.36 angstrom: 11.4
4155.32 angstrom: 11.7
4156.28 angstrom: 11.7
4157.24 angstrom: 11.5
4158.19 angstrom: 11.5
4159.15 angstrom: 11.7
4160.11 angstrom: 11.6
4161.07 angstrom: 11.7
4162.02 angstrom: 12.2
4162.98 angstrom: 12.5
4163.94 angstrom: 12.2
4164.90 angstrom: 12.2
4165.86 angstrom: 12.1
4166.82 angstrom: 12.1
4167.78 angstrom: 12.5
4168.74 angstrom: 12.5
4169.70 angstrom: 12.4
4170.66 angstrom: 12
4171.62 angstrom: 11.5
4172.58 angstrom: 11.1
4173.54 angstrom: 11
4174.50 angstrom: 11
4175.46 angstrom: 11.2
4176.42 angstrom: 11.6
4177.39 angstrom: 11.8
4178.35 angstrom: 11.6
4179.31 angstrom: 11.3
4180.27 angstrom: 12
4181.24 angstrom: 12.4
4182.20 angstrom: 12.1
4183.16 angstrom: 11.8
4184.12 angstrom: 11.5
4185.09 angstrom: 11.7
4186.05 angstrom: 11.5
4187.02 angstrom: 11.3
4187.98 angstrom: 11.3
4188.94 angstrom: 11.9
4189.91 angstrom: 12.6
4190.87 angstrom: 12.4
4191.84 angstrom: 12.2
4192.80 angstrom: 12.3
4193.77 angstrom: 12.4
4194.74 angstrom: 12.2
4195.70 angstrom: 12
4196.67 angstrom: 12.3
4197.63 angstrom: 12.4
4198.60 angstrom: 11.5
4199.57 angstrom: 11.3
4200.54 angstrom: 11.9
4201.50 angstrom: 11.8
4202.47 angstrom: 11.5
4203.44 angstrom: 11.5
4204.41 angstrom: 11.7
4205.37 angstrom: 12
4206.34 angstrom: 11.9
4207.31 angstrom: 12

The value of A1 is 3.7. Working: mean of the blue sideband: 11.9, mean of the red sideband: 11.9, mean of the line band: 10.4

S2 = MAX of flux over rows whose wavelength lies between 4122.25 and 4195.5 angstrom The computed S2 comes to 12.8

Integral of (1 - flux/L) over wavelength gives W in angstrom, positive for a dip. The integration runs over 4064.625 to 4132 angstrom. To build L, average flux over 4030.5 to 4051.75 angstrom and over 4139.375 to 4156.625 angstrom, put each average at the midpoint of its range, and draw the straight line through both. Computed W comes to 5.6 angstrom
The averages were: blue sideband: 12.4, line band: 11.1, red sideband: 11.9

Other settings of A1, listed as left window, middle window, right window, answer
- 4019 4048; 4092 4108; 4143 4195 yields 3.9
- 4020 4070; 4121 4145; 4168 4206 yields 0.2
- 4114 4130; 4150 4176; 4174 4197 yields 0.0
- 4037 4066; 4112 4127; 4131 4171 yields 0.2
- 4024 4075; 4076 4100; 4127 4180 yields 1.6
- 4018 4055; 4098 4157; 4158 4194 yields 4.0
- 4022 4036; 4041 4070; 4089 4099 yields -1.4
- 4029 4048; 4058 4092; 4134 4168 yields 1.2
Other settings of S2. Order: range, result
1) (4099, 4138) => 12.6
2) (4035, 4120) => 13.1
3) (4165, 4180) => 12.5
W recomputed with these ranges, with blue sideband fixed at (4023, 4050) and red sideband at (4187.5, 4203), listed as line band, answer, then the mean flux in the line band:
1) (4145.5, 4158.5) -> 0.2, 11.9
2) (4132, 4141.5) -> 0.1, 12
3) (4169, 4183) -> 0.4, 11.7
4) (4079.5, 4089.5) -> 0.4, 11.7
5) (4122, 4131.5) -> 0.2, 11.9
